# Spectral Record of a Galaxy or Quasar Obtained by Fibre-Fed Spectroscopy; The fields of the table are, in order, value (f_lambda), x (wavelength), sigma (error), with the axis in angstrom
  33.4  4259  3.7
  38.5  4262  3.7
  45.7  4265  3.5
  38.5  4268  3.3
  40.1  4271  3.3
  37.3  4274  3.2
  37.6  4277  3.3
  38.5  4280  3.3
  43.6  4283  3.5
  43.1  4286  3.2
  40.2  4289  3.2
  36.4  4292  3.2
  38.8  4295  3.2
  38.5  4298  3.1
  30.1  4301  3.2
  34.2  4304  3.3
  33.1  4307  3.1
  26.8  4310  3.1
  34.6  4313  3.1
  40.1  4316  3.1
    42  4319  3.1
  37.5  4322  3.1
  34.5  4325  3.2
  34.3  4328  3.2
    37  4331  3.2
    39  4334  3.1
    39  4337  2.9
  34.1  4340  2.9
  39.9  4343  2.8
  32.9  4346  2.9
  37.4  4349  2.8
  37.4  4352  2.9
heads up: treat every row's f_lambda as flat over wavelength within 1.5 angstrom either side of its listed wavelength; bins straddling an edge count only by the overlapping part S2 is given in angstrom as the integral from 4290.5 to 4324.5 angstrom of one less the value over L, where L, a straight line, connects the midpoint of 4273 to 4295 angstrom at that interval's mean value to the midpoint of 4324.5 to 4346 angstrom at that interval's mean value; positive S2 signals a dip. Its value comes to 2.3 angstrom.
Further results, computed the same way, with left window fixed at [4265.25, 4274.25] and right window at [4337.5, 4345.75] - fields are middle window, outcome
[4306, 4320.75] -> 0.9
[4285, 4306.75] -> 1.0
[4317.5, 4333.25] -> 0.1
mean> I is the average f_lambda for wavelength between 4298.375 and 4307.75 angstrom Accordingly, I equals 33.1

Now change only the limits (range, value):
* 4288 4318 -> 35.3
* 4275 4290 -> 40.5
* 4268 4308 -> 37.9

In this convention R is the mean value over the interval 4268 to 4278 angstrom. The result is 38.4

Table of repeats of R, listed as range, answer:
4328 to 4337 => 37.5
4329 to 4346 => 37.3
